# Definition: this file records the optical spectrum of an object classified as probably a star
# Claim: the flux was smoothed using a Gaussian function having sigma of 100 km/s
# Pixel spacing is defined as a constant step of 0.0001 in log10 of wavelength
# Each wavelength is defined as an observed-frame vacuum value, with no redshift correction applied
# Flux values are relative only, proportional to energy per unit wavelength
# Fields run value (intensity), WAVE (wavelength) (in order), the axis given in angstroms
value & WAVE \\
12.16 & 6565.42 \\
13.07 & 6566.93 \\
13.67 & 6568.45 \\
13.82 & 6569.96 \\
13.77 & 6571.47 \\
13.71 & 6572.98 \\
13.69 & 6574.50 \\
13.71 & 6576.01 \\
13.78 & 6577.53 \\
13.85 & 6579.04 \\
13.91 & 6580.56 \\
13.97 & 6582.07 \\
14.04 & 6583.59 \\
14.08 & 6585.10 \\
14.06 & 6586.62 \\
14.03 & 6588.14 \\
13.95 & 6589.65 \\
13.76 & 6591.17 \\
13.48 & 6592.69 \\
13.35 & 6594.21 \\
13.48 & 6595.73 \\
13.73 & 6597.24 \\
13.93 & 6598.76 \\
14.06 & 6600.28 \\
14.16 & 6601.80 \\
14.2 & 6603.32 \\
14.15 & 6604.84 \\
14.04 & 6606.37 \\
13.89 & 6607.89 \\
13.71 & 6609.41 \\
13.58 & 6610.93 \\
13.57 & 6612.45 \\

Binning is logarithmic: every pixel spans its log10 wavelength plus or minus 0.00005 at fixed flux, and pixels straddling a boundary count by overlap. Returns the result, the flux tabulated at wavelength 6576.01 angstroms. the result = 13.71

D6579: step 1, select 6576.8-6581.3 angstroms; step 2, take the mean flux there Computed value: 13.8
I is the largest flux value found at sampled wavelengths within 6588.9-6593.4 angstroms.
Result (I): 13.95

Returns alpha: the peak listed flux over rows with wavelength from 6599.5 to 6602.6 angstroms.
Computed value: 14.16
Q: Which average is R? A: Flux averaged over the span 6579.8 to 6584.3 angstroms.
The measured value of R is 14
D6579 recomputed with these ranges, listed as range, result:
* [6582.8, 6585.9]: 14.1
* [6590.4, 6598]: 13.6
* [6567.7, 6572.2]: 13.8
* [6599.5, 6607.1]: 14.1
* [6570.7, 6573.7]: 13.8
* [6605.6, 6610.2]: 13.9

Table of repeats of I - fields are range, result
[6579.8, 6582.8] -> 13.97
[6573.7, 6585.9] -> 14.08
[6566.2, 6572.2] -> 13.82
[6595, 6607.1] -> 14.2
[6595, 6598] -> 13.73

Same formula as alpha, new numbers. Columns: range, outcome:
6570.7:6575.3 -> 13.77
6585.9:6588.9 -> 14.06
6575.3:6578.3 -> 13.78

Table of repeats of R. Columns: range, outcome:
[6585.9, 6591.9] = 14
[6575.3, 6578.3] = 13.7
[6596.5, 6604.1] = 14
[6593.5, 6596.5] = 13.5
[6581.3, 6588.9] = 14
